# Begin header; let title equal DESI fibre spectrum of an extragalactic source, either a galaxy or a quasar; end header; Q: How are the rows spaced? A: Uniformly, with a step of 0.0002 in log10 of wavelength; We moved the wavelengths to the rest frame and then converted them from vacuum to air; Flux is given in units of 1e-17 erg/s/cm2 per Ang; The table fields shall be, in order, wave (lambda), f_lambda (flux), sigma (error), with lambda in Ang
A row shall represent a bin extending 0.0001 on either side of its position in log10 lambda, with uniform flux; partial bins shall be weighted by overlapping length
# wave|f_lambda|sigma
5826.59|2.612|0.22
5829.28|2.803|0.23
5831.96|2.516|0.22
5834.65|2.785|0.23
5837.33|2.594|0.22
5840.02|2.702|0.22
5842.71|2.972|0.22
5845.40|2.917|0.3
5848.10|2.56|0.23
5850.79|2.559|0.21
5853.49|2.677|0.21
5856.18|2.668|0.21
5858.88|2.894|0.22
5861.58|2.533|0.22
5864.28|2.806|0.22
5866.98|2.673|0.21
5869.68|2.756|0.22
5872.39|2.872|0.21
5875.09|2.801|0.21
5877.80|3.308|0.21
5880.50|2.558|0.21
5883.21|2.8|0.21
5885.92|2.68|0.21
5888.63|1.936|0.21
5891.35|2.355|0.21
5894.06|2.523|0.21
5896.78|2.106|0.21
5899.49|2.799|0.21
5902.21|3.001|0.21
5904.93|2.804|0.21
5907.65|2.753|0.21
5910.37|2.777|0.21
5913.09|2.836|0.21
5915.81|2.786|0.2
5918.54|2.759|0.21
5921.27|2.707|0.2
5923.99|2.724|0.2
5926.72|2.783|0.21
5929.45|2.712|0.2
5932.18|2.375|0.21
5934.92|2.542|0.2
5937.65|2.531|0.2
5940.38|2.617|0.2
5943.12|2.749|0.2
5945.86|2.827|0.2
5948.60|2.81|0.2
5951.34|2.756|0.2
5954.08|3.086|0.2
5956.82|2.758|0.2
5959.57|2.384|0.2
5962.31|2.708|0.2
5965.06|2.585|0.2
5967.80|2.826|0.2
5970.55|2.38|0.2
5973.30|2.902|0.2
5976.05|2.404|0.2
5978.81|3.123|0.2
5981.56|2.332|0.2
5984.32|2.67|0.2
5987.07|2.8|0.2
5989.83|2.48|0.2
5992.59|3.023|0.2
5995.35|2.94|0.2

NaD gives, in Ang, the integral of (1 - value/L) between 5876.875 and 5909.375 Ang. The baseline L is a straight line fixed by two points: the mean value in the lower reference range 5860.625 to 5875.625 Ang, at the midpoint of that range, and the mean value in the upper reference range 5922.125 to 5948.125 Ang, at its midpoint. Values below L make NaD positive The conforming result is 1.0 Ang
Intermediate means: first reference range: 2.74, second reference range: 2.66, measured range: 2.63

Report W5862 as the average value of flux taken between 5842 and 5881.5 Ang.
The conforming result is 2.77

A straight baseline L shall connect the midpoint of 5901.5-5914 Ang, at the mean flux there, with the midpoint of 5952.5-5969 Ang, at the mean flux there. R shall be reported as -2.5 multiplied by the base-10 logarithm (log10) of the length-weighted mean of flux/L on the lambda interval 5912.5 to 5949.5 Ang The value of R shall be 0.04 mag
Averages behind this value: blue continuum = 2.83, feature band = 2.69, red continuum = 2.72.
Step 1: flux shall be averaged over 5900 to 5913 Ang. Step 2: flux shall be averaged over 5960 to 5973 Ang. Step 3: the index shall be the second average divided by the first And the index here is 0.93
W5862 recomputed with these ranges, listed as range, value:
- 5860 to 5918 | 2.69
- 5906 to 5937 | 2.7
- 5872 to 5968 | 2.69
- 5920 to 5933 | 2.67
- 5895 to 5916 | 2.73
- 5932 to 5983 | 2.67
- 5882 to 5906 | 2.55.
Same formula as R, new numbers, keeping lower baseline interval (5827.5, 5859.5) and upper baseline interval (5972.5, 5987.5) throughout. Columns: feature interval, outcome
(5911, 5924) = -0.026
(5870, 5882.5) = -0.063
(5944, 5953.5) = -0.048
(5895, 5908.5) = 0.008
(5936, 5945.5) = 0.019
